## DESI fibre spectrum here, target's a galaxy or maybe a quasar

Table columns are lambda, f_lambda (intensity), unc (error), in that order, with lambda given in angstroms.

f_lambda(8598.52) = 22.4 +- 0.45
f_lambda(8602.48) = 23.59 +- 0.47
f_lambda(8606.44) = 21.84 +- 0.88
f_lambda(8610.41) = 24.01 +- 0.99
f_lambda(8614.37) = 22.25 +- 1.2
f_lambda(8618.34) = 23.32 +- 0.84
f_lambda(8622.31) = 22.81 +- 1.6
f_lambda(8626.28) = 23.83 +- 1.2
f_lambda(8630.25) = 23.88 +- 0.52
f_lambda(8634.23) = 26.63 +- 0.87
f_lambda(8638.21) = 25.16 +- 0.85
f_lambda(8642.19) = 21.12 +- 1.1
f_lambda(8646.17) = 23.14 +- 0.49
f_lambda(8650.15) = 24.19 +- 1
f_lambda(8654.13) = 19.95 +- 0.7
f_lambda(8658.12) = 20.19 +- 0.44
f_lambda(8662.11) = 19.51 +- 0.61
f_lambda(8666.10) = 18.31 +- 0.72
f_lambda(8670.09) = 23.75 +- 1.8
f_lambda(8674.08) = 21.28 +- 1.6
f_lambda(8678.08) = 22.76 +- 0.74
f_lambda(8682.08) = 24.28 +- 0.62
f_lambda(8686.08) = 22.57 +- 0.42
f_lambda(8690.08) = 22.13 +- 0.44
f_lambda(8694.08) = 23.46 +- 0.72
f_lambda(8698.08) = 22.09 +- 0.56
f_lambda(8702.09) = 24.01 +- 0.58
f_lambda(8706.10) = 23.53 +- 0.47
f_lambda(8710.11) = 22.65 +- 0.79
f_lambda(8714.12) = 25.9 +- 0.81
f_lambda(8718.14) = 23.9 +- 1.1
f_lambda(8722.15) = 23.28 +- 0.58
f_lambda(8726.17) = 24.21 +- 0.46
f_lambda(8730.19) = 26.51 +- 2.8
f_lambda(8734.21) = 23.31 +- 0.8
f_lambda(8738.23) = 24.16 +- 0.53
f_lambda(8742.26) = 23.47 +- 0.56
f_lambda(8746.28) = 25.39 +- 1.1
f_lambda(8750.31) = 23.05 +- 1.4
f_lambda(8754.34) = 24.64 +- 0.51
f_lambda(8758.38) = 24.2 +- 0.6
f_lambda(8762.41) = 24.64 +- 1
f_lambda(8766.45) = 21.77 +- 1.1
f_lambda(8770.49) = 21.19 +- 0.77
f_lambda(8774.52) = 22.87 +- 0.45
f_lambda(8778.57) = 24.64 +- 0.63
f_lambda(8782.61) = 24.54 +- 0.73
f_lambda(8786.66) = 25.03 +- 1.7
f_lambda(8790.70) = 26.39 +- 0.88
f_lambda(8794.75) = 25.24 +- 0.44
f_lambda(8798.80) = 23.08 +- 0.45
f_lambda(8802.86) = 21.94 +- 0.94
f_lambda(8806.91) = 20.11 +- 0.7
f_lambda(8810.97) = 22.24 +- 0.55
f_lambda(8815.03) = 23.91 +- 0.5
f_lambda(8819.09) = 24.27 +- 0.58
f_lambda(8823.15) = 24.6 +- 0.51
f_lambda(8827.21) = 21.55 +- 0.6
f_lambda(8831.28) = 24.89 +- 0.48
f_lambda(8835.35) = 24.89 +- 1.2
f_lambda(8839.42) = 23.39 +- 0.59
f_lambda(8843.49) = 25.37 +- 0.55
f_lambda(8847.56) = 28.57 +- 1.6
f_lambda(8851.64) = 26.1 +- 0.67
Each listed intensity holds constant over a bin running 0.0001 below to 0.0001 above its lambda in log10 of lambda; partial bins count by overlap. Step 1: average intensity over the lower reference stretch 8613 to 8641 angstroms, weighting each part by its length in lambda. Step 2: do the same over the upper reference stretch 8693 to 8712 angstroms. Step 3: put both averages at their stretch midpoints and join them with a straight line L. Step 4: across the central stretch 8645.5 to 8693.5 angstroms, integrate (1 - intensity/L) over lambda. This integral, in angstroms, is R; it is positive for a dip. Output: 3.33 angstroms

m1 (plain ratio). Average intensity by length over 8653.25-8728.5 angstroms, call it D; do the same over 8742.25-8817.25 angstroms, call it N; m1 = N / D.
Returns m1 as 1.05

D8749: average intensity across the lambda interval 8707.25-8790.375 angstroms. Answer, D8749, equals 24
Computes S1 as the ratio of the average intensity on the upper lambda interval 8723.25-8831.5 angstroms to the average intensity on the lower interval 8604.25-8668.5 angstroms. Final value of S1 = 1.1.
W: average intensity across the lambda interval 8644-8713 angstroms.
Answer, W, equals 22.3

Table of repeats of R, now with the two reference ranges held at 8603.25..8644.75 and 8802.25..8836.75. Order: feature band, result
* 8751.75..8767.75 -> -0.42 angstroms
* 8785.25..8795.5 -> -1.06 angstroms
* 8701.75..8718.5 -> -0.47 angstroms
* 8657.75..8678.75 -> 2.24 angstroms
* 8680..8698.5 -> 0.32 angstroms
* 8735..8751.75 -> -0.51 angstroms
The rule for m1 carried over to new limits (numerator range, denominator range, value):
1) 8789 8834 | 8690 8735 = 0.98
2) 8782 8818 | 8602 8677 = 1.05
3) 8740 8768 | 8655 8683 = 1.12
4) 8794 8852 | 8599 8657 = 1.03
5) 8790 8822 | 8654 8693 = 1.08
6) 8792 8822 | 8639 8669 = 1.09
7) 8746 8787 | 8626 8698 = 1.05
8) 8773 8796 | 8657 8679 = 1.19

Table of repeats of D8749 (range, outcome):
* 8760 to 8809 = 23.5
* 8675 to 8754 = 23.7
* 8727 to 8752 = 24.3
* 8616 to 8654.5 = 23.5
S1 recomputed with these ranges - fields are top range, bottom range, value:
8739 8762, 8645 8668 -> 1.16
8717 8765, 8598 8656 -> 1.04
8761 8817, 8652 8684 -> 1.10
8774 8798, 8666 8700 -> 1.10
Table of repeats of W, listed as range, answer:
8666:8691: 22.4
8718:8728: 23.8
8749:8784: 23.5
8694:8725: 23.6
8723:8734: 24.8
